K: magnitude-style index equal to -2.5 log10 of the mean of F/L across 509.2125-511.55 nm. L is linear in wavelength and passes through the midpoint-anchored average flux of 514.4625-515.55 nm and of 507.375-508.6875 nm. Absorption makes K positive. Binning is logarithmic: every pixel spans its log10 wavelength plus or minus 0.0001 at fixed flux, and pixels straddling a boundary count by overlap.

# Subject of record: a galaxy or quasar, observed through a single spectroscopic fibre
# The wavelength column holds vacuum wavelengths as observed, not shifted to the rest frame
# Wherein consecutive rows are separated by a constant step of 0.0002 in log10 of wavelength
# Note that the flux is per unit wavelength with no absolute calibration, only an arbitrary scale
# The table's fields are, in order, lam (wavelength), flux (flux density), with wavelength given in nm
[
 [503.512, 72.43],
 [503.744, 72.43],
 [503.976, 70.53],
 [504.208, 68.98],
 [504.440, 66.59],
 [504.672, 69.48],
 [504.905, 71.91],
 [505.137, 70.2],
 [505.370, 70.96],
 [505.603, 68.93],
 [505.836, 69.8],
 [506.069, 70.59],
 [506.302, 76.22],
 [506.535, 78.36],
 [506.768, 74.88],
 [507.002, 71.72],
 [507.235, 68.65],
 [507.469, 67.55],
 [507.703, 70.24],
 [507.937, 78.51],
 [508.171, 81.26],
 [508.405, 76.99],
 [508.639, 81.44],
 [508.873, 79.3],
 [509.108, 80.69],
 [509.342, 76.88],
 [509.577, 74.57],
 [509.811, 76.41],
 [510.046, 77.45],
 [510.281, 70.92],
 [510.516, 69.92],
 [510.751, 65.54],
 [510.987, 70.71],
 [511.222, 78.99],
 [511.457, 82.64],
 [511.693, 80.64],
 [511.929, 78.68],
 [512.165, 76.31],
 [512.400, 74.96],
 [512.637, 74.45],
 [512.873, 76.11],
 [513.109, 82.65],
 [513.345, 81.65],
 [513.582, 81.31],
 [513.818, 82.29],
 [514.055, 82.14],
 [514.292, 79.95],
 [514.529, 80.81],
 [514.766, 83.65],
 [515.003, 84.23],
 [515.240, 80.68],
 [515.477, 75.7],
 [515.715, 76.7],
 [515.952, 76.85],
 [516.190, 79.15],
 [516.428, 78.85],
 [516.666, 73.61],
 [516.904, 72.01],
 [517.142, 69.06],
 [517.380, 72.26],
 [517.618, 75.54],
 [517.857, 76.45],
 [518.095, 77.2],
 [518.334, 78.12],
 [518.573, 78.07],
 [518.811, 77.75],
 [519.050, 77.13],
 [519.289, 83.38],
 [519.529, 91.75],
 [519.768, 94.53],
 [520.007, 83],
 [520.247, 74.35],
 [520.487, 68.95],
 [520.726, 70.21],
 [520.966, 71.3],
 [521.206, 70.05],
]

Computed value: 0.05 mag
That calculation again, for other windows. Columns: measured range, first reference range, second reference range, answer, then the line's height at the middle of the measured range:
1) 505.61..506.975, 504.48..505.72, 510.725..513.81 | -0.03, 71.3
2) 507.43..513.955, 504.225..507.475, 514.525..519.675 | -0.04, 74.2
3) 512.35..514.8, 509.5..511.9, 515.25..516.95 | -0.06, 75.8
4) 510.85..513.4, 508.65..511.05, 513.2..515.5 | 0.00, 78.1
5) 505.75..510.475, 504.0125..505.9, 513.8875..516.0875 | -0.03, 72.9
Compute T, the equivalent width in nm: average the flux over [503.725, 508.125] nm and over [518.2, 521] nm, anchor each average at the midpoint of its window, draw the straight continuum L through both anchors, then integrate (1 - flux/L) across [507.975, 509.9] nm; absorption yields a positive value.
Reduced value -0.14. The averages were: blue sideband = 71.5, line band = 78.5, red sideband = 79.3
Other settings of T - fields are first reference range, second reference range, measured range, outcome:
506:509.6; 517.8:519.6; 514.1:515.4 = -0.06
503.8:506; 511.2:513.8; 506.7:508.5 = -0.01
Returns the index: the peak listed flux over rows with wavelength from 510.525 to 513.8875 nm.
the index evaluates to 82.65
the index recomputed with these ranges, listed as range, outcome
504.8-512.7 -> 82.64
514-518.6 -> 84.23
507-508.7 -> 81.44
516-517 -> 79.15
